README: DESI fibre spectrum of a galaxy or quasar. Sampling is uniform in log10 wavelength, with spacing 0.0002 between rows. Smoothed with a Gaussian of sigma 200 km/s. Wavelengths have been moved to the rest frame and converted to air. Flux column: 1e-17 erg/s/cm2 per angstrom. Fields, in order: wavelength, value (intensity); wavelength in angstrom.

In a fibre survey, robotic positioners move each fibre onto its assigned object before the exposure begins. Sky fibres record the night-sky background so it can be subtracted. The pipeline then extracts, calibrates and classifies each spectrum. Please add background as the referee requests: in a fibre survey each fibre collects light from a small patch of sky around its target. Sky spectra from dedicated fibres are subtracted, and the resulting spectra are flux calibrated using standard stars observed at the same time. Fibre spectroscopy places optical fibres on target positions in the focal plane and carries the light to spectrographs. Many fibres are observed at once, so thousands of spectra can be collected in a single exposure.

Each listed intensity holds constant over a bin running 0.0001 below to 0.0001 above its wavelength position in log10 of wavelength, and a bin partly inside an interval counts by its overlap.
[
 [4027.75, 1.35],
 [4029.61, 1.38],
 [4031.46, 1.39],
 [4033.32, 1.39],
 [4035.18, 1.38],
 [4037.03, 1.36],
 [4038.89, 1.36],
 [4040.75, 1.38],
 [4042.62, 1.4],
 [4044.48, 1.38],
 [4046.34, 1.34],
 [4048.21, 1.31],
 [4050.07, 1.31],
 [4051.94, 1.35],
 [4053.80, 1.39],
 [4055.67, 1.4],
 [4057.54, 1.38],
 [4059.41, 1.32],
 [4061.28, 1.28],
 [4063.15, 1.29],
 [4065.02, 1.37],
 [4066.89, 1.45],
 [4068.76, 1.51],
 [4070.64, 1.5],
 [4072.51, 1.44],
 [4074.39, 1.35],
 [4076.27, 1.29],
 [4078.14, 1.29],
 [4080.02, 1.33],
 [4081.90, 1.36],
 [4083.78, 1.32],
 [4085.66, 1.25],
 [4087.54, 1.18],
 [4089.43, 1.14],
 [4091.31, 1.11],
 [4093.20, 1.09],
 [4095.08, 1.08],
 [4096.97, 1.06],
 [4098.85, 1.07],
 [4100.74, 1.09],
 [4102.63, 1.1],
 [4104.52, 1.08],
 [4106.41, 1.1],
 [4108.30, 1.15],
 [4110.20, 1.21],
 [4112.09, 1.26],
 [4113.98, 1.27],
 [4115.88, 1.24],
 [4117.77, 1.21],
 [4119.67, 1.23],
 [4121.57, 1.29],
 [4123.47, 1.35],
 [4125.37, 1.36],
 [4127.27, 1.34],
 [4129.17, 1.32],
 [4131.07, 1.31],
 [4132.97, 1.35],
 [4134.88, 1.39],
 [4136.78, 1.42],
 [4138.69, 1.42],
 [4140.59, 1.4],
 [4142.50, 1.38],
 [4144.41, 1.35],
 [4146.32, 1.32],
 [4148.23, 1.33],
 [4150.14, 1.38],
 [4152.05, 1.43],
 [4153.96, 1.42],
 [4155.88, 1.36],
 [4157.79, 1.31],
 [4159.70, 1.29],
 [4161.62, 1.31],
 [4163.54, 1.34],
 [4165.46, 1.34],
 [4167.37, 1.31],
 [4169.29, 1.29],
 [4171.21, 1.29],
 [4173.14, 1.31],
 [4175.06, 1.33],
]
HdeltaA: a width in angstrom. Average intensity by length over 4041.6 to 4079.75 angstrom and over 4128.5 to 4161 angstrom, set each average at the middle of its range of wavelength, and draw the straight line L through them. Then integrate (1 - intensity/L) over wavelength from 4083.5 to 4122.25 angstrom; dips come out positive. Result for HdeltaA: 5.7 angstrom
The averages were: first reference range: 1.37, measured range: 1.16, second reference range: 1.36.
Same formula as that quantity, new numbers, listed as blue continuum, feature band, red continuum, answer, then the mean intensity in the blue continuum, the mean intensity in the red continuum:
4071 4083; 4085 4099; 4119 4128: 2.3 angstrom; 1.35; 1.32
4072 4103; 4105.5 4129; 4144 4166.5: 0.3 angstrom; 1.21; 1.35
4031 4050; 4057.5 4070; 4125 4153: -0.1 angstrom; 1.37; 1.37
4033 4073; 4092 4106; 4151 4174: 2.8 angstrom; 1.38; 1.33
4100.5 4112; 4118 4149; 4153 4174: -3.0 angstrom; 1.13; 1.32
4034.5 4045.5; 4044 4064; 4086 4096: -0.5 angstrom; 1.38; 1.13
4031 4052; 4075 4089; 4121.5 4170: 0.8 angstrom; 1.36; 1.35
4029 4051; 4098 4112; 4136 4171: 2.4 angstrom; 1.37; 1.35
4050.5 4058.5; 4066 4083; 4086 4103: -2.0 angstrom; 1.37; 1.11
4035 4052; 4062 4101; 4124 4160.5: 2.6 angstrom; 1.36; 1.36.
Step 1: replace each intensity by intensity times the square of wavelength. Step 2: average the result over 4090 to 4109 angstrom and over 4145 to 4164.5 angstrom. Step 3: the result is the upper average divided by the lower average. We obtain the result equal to 1.27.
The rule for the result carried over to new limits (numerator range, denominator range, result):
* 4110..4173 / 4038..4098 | 1.05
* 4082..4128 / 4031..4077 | 0.89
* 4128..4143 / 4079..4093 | 1.14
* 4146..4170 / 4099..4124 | 1.15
